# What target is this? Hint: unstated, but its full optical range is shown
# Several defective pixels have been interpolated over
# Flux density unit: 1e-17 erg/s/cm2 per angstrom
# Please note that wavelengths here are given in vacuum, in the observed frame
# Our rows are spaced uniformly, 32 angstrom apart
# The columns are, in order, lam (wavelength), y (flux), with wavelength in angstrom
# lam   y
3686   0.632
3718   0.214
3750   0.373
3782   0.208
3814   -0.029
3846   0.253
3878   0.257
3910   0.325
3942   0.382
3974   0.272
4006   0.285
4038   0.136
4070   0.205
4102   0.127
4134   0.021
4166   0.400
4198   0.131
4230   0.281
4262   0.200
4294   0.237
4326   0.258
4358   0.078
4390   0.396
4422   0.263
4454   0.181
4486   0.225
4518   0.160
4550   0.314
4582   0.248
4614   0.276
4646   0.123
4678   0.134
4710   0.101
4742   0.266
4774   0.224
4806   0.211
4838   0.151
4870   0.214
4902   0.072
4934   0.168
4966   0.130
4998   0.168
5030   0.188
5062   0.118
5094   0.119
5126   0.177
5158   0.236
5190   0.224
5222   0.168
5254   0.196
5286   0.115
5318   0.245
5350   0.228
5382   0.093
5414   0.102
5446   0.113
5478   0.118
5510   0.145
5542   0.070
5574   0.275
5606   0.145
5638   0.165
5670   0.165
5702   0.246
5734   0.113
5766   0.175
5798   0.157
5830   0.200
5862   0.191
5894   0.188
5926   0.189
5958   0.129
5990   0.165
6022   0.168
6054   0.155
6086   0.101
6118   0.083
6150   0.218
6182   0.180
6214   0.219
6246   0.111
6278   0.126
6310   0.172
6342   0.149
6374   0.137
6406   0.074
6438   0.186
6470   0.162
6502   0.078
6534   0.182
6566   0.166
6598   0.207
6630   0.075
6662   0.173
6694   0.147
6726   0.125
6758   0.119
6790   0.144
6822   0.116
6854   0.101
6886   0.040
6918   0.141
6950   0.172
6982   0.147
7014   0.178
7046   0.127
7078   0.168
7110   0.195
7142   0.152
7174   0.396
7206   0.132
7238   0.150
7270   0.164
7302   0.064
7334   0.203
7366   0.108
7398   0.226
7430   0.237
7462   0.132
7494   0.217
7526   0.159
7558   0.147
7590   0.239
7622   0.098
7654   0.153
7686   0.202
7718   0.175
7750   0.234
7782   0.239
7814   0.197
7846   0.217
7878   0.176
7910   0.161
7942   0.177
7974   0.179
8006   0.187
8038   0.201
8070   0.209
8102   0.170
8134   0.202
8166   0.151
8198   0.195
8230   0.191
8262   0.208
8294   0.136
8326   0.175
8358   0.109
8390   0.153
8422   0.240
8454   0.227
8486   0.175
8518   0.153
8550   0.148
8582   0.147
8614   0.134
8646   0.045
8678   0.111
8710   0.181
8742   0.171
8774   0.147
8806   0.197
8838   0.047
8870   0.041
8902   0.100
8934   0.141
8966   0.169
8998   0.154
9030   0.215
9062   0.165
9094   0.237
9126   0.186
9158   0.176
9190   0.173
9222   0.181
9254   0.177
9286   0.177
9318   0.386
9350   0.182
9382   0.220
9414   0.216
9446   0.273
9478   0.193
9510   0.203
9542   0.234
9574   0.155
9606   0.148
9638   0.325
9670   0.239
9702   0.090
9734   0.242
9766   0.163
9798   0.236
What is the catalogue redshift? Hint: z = 0.92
